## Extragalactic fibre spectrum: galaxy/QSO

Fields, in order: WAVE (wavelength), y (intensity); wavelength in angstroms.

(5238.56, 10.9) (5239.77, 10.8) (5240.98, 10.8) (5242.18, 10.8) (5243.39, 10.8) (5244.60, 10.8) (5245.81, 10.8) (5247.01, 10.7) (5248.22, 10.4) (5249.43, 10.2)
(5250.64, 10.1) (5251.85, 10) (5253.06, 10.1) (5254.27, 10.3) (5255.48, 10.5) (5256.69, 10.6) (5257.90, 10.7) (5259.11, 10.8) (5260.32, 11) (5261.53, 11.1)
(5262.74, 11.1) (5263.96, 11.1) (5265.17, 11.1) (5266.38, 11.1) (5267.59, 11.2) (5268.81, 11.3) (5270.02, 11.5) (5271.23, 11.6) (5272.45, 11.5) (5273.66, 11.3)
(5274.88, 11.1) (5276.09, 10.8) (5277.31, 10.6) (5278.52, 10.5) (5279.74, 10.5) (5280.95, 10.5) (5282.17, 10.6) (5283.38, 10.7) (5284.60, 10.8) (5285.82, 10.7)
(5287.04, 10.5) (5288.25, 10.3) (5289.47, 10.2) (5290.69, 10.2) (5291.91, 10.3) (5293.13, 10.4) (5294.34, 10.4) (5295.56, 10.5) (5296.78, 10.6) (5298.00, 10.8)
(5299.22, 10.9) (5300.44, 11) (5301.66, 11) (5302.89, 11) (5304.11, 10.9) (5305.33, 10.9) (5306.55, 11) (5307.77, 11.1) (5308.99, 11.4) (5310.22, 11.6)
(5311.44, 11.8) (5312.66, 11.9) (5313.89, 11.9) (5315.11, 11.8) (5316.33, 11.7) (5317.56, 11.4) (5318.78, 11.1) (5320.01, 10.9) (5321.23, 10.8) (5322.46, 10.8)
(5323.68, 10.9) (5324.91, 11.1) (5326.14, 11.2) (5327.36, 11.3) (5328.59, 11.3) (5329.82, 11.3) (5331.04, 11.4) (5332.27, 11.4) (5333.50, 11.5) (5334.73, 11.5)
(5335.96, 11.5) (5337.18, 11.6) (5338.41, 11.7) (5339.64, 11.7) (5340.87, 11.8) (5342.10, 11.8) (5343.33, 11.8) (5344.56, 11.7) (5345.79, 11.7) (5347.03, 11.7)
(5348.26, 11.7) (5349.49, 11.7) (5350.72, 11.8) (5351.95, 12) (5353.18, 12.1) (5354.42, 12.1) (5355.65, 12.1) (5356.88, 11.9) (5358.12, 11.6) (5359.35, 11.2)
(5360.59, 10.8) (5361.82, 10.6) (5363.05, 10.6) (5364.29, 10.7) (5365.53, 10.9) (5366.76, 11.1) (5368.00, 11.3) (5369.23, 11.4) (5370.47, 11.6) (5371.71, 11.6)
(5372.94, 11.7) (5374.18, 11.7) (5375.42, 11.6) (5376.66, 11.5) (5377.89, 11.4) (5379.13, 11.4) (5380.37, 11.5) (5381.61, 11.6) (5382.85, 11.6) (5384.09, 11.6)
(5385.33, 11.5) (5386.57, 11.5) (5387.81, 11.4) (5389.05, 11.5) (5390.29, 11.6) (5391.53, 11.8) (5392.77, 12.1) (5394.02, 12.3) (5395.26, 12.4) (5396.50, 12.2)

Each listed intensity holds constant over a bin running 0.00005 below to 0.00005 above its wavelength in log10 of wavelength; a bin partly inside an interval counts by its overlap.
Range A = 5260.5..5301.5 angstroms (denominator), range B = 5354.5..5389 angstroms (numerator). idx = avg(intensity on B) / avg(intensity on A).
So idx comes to 1.05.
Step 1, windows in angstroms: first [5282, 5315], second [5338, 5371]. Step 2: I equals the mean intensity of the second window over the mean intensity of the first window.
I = 1.06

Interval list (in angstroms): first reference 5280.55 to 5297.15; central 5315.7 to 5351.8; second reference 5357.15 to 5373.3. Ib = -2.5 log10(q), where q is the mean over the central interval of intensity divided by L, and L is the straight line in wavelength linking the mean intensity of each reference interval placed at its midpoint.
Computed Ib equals -0.05 mag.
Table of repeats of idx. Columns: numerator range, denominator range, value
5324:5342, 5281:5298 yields 1.09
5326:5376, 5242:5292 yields 1.07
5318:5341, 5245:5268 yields 1.06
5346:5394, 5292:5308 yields 1.07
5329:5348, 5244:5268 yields 1.09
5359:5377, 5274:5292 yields 1.06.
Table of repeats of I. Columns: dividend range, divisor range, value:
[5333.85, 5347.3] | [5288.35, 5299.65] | 1.12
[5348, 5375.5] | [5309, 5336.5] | 1.01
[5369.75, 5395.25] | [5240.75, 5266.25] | 1.09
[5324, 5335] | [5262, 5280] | 1.02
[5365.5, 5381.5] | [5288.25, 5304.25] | 1.08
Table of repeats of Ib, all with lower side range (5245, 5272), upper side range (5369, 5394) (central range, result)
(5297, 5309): 0.01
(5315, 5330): 0.00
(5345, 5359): -0.04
